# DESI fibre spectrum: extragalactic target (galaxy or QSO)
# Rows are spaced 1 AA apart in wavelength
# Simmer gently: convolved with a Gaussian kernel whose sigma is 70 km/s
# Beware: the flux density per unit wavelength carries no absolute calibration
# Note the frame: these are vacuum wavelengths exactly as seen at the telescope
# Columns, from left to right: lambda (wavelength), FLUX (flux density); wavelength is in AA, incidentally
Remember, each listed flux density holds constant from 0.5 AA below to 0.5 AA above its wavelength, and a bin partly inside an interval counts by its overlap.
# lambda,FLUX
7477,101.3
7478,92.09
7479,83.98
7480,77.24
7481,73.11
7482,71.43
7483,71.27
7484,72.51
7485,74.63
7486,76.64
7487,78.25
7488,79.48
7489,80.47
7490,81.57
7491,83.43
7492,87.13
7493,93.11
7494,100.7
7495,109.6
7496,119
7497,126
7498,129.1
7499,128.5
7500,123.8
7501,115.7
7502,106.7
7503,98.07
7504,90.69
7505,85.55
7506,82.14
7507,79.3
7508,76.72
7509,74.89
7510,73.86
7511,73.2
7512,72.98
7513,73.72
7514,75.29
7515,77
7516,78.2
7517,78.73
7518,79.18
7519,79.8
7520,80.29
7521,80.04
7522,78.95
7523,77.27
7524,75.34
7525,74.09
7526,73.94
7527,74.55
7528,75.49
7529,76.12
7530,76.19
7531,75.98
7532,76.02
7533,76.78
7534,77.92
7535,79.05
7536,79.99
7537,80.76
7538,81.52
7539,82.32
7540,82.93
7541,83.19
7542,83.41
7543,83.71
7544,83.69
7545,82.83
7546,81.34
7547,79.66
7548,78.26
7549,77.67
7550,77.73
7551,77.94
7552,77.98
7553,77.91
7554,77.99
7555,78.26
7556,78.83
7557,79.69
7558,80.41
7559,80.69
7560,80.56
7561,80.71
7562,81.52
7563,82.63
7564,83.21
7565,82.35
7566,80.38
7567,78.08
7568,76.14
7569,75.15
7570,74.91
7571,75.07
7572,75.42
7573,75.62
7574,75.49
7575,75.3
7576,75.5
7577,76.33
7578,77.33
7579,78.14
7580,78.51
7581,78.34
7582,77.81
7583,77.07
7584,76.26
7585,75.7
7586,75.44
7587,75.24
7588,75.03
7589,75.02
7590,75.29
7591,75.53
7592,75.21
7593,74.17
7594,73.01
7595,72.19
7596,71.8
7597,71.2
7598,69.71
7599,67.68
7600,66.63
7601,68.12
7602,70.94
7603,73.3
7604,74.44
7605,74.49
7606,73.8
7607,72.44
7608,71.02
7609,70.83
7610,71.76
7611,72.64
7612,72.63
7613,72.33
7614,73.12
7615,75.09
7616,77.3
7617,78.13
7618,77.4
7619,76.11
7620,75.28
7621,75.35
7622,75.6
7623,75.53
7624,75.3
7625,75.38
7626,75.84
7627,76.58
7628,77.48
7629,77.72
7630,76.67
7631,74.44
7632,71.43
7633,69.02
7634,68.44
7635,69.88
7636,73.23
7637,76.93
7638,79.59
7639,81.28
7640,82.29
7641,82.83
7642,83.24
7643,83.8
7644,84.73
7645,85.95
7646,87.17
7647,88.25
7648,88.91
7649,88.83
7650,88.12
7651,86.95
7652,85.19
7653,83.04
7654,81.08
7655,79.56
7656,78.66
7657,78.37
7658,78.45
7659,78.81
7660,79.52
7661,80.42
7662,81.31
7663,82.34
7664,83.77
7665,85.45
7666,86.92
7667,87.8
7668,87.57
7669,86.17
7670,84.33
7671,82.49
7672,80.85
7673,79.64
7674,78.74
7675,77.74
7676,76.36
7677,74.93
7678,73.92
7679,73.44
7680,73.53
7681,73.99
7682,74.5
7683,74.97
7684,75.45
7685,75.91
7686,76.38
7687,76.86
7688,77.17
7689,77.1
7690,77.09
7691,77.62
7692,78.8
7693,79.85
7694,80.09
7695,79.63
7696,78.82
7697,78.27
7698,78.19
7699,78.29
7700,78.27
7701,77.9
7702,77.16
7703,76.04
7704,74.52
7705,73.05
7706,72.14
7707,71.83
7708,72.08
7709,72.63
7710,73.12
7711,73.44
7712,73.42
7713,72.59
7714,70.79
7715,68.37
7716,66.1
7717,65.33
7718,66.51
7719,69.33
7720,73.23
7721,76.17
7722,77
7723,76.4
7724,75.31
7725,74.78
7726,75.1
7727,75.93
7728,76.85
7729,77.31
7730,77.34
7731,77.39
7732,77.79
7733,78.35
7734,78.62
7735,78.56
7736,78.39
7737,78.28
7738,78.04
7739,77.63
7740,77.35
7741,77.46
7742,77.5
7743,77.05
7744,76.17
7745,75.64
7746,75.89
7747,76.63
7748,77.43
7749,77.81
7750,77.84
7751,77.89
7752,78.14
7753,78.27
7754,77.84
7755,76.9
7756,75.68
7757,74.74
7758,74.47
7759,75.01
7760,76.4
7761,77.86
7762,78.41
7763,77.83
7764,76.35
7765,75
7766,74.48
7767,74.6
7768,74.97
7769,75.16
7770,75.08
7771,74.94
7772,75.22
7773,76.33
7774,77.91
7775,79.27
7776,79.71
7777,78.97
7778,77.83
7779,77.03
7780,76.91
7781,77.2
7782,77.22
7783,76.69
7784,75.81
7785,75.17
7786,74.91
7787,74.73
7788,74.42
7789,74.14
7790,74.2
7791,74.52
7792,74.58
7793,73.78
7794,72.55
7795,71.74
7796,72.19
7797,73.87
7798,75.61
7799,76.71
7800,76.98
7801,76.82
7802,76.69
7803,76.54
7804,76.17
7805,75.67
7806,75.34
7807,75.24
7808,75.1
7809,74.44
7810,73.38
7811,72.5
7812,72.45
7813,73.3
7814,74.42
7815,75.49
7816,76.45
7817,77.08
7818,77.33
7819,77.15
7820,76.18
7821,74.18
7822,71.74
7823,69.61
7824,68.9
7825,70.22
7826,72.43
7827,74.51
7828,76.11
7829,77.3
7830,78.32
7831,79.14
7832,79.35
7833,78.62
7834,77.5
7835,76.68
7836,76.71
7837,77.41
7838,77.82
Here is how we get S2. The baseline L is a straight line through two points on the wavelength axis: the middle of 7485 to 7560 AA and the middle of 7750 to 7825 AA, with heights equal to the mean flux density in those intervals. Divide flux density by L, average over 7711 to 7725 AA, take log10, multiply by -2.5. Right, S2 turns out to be 0.09 mag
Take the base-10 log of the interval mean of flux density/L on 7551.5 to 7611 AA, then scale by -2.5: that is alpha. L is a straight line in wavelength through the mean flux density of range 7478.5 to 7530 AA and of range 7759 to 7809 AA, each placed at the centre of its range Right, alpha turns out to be 0.10 mag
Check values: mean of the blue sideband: 85.4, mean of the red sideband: 75.8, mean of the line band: 75.7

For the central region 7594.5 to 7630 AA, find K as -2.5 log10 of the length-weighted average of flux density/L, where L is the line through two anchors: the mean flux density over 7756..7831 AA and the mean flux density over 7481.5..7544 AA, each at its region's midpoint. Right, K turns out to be 0.11 mag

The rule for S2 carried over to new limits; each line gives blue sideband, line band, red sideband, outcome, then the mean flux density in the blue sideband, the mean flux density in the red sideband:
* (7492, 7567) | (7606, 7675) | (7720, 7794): 0.02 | 84.2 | 76.5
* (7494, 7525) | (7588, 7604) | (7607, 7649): 0.12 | 89.9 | 77.1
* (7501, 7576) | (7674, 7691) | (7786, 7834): 0.02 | 79.5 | 74.9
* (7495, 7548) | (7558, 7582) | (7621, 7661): 0.06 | 85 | 79.5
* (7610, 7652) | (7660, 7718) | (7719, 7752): 0.01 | 78.2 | 76.9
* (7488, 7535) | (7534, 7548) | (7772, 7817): 0.05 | 86.4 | 75.5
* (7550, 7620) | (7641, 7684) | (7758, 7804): -0.08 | 75.7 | 75.8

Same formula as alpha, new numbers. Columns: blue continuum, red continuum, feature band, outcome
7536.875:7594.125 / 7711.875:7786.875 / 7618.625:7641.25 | 0.026 mag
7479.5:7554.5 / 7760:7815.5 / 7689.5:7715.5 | 0.036 mag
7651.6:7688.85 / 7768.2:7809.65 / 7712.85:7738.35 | 0.045 mag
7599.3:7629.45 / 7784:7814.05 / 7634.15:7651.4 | -0.119 mag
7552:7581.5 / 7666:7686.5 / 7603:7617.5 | 0.070 mag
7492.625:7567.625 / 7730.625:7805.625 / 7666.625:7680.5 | -0.004 mag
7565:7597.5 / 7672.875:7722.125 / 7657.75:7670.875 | -0.112 mag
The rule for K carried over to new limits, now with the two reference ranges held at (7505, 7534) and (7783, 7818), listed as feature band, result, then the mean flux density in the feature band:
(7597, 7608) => 0.075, 71.2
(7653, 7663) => -0.056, 79.9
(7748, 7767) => -0.022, 76.7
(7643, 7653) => -0.145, 86.8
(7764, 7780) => -0.020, 76.4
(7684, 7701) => -0.033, 77.9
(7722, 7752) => -0.026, 77.1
